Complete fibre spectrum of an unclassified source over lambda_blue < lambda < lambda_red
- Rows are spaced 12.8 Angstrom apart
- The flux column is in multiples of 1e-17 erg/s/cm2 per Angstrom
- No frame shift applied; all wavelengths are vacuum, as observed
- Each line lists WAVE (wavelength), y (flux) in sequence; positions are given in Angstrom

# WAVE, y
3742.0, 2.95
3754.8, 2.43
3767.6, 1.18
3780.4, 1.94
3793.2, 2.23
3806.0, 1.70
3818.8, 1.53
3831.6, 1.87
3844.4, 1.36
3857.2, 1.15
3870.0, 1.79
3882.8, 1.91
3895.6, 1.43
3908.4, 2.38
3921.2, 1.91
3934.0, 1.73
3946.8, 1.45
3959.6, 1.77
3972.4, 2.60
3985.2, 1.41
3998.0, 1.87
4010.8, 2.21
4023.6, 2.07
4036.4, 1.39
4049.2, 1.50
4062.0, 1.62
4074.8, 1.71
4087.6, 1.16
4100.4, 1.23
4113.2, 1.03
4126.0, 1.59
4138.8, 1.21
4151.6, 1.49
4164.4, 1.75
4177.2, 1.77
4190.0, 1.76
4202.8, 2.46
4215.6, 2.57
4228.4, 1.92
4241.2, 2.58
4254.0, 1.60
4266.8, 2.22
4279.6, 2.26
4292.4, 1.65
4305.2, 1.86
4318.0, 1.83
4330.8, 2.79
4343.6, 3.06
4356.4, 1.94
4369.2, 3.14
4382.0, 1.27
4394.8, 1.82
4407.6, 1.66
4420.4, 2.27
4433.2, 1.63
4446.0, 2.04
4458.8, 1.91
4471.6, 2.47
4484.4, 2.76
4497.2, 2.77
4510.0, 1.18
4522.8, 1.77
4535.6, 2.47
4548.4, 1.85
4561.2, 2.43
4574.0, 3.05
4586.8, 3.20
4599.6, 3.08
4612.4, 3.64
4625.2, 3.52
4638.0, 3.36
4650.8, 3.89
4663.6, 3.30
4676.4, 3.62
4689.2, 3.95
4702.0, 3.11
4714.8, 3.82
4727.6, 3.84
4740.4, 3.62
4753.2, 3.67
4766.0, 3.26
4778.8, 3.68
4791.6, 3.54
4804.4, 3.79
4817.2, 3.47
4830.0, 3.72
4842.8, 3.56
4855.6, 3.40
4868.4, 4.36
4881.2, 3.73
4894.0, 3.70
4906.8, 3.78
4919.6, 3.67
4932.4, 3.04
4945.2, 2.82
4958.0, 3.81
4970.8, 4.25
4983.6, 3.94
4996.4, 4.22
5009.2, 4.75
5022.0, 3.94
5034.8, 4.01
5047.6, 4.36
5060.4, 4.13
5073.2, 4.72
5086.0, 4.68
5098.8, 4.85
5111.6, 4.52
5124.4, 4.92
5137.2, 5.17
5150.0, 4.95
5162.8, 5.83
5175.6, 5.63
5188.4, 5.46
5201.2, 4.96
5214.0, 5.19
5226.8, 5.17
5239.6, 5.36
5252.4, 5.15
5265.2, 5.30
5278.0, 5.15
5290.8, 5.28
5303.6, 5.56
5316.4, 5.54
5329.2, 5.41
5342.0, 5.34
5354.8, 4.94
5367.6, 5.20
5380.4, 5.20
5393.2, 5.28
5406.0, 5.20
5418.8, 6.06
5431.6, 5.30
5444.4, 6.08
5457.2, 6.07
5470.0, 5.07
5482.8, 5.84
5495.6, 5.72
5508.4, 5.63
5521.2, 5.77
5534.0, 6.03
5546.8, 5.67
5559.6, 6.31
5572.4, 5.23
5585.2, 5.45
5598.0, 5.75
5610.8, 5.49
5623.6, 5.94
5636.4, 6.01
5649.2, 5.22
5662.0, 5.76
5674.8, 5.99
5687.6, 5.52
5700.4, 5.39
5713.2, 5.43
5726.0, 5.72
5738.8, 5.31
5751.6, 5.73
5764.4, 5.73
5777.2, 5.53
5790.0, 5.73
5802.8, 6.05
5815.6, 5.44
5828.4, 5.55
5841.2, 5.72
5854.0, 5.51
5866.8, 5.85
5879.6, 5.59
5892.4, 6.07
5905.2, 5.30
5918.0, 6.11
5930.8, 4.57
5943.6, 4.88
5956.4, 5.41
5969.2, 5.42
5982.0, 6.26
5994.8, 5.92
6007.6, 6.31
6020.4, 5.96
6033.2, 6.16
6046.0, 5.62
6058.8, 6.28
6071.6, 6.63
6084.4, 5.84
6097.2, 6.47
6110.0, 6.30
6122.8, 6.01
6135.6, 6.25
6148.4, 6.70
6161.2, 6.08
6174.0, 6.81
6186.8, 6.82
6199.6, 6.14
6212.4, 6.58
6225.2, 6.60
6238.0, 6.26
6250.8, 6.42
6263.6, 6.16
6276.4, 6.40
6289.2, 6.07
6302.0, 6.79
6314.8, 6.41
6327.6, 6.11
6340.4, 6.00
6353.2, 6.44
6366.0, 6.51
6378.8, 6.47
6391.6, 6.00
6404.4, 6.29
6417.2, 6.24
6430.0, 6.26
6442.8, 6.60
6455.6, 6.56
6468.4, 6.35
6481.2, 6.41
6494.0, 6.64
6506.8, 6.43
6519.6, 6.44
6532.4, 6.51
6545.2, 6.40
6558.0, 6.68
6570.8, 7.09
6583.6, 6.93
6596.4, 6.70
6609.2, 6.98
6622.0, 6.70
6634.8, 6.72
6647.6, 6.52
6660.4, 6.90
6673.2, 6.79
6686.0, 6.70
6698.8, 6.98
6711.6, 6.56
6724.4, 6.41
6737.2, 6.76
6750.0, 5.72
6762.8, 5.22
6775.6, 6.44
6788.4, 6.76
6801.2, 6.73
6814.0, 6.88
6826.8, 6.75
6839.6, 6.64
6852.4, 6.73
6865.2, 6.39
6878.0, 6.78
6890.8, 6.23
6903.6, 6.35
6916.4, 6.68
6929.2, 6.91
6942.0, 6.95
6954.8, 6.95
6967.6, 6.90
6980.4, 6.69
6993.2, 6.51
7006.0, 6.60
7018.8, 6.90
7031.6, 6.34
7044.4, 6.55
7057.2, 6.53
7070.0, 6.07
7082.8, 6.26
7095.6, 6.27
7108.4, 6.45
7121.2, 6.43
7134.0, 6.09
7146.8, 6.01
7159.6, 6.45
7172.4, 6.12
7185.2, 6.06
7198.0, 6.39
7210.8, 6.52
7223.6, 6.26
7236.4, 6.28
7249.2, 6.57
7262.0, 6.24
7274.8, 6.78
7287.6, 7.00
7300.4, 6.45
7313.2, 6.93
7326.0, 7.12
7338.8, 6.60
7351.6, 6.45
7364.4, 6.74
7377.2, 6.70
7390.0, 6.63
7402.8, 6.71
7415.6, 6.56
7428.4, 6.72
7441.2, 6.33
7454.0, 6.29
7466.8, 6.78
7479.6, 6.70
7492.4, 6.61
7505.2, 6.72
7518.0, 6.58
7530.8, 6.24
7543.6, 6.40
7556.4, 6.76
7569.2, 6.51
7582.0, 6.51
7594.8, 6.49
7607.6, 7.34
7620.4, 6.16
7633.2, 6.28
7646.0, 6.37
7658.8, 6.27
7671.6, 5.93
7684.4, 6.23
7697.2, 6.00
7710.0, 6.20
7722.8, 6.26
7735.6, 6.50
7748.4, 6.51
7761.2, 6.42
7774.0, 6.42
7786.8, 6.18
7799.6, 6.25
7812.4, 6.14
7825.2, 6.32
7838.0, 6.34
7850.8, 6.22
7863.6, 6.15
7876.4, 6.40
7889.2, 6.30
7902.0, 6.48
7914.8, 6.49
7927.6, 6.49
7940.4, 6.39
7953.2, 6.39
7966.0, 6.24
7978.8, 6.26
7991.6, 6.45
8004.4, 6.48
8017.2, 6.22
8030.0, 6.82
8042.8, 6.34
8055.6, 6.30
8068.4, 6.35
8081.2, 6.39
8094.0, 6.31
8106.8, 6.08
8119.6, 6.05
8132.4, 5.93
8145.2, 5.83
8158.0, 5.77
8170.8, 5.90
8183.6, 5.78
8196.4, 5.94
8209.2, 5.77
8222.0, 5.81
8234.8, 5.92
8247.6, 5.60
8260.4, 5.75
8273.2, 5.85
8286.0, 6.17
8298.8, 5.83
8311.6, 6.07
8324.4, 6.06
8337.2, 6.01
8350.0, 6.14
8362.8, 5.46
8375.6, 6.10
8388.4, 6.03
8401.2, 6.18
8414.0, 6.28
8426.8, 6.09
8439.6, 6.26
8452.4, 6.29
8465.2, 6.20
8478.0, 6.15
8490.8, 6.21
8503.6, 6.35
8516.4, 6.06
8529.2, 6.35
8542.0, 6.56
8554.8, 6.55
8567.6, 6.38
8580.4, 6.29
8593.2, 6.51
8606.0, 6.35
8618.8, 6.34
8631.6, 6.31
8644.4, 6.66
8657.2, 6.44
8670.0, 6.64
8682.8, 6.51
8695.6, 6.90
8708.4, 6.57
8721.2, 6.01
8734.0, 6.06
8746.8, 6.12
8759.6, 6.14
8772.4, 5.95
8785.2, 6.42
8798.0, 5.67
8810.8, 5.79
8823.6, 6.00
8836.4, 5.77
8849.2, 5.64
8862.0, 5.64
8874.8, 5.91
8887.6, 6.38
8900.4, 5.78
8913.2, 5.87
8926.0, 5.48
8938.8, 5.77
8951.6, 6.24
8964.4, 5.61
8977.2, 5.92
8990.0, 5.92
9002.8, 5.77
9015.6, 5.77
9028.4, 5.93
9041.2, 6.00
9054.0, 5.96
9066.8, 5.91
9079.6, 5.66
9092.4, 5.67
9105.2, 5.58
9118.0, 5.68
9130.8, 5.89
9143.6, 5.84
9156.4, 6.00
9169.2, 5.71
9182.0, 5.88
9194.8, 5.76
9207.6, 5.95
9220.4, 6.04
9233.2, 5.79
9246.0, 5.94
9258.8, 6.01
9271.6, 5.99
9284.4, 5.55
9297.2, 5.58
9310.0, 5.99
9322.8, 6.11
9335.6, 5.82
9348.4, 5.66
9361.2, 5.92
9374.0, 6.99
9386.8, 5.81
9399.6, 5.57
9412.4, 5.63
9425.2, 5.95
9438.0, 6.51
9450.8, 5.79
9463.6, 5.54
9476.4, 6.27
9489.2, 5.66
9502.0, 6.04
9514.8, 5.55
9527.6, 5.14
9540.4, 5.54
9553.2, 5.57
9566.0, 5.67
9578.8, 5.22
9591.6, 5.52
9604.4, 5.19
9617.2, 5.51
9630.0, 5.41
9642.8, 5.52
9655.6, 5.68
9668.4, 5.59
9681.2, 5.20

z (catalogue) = 0.147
